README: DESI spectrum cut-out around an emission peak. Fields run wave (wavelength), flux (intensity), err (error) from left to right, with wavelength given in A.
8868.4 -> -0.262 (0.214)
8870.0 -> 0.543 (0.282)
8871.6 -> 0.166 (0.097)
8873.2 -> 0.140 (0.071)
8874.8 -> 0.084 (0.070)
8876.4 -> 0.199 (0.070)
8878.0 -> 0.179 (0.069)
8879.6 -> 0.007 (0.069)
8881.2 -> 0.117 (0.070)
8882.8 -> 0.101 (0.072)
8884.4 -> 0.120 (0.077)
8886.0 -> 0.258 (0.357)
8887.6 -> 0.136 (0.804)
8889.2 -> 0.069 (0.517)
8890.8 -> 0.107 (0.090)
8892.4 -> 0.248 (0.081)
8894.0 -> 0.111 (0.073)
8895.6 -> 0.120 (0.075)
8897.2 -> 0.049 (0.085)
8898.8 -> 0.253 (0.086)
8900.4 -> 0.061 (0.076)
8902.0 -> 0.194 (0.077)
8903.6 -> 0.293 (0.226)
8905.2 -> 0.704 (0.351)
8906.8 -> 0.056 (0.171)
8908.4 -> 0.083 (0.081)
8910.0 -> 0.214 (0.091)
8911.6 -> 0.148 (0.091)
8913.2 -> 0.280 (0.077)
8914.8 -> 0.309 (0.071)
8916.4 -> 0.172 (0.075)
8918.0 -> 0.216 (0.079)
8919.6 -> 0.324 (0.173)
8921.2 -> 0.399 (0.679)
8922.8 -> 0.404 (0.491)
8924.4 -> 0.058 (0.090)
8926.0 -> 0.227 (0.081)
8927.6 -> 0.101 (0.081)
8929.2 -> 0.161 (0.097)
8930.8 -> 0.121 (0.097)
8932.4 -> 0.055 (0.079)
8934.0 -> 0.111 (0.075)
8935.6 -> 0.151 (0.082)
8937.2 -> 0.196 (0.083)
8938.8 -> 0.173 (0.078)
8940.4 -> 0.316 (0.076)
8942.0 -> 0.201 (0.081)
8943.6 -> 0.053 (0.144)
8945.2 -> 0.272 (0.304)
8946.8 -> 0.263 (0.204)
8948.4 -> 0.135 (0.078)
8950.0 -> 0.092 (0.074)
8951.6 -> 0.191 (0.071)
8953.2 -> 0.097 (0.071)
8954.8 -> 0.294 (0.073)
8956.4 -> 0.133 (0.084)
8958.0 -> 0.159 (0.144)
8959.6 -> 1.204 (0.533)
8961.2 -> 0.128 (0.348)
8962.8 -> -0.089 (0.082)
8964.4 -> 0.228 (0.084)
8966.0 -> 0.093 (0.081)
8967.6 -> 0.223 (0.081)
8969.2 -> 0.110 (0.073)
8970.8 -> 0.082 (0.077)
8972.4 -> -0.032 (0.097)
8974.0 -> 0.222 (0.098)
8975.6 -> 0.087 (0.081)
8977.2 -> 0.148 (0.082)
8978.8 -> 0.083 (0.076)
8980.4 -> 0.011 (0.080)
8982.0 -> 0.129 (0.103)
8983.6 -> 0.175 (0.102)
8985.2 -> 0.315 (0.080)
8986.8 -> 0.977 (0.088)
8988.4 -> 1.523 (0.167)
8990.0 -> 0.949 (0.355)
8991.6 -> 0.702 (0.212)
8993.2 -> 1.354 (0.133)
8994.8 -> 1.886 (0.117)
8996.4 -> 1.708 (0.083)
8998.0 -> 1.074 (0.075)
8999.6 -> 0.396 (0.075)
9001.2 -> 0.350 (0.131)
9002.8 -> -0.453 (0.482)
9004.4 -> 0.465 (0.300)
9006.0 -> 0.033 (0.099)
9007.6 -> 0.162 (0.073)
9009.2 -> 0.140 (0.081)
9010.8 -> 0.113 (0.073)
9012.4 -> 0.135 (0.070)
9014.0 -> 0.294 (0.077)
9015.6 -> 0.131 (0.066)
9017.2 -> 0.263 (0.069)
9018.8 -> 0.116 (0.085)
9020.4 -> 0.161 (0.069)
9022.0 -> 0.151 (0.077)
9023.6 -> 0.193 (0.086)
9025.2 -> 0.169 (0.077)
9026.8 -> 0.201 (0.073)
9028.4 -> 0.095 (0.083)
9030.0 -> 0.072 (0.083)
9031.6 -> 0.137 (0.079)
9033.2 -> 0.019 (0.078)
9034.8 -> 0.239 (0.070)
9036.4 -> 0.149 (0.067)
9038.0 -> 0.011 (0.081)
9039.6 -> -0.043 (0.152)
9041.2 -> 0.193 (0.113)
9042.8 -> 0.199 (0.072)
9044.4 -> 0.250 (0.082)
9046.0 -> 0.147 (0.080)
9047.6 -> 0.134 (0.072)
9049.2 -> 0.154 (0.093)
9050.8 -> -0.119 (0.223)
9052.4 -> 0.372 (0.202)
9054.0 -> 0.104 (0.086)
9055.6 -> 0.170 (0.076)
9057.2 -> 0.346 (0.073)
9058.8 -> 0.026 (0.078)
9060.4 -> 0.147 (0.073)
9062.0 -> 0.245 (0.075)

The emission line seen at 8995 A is [O II] 3727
